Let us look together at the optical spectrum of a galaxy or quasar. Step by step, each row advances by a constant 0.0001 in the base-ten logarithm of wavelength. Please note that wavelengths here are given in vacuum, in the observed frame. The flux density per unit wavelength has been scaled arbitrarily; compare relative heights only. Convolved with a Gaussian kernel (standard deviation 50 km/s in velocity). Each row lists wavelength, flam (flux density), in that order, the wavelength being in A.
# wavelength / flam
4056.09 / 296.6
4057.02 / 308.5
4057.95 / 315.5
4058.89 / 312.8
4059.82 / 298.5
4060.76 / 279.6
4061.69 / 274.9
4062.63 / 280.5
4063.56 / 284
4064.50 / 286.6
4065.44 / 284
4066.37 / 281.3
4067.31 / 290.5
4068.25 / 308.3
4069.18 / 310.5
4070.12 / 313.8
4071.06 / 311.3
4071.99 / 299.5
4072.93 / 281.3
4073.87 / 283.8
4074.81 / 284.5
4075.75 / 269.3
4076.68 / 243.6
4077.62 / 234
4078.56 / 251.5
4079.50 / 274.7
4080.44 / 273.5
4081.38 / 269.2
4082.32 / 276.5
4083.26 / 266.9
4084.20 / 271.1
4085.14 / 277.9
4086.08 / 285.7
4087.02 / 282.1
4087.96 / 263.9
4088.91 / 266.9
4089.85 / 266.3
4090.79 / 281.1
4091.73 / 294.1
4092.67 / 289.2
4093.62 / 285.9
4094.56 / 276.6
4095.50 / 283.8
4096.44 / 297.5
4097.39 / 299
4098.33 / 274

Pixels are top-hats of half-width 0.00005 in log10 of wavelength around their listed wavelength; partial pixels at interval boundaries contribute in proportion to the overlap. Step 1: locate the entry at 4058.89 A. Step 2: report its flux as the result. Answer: 312.8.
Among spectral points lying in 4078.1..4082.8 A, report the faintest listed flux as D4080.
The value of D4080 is 251.5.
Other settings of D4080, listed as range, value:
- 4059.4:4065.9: 274.9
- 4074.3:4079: 234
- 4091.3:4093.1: 289.2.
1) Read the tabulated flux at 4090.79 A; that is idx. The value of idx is 281.1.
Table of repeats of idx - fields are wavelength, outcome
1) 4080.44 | 273.5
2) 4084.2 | 271.1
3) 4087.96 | 263.9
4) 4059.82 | 298.5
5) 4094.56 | 276.6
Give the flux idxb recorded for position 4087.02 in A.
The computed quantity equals 282.1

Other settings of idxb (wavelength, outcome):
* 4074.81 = 284.5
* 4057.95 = 315.5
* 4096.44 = 297.5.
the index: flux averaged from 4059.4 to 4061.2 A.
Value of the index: 288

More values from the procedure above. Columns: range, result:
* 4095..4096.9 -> 291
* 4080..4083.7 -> 272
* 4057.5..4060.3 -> 308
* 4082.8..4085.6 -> 272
